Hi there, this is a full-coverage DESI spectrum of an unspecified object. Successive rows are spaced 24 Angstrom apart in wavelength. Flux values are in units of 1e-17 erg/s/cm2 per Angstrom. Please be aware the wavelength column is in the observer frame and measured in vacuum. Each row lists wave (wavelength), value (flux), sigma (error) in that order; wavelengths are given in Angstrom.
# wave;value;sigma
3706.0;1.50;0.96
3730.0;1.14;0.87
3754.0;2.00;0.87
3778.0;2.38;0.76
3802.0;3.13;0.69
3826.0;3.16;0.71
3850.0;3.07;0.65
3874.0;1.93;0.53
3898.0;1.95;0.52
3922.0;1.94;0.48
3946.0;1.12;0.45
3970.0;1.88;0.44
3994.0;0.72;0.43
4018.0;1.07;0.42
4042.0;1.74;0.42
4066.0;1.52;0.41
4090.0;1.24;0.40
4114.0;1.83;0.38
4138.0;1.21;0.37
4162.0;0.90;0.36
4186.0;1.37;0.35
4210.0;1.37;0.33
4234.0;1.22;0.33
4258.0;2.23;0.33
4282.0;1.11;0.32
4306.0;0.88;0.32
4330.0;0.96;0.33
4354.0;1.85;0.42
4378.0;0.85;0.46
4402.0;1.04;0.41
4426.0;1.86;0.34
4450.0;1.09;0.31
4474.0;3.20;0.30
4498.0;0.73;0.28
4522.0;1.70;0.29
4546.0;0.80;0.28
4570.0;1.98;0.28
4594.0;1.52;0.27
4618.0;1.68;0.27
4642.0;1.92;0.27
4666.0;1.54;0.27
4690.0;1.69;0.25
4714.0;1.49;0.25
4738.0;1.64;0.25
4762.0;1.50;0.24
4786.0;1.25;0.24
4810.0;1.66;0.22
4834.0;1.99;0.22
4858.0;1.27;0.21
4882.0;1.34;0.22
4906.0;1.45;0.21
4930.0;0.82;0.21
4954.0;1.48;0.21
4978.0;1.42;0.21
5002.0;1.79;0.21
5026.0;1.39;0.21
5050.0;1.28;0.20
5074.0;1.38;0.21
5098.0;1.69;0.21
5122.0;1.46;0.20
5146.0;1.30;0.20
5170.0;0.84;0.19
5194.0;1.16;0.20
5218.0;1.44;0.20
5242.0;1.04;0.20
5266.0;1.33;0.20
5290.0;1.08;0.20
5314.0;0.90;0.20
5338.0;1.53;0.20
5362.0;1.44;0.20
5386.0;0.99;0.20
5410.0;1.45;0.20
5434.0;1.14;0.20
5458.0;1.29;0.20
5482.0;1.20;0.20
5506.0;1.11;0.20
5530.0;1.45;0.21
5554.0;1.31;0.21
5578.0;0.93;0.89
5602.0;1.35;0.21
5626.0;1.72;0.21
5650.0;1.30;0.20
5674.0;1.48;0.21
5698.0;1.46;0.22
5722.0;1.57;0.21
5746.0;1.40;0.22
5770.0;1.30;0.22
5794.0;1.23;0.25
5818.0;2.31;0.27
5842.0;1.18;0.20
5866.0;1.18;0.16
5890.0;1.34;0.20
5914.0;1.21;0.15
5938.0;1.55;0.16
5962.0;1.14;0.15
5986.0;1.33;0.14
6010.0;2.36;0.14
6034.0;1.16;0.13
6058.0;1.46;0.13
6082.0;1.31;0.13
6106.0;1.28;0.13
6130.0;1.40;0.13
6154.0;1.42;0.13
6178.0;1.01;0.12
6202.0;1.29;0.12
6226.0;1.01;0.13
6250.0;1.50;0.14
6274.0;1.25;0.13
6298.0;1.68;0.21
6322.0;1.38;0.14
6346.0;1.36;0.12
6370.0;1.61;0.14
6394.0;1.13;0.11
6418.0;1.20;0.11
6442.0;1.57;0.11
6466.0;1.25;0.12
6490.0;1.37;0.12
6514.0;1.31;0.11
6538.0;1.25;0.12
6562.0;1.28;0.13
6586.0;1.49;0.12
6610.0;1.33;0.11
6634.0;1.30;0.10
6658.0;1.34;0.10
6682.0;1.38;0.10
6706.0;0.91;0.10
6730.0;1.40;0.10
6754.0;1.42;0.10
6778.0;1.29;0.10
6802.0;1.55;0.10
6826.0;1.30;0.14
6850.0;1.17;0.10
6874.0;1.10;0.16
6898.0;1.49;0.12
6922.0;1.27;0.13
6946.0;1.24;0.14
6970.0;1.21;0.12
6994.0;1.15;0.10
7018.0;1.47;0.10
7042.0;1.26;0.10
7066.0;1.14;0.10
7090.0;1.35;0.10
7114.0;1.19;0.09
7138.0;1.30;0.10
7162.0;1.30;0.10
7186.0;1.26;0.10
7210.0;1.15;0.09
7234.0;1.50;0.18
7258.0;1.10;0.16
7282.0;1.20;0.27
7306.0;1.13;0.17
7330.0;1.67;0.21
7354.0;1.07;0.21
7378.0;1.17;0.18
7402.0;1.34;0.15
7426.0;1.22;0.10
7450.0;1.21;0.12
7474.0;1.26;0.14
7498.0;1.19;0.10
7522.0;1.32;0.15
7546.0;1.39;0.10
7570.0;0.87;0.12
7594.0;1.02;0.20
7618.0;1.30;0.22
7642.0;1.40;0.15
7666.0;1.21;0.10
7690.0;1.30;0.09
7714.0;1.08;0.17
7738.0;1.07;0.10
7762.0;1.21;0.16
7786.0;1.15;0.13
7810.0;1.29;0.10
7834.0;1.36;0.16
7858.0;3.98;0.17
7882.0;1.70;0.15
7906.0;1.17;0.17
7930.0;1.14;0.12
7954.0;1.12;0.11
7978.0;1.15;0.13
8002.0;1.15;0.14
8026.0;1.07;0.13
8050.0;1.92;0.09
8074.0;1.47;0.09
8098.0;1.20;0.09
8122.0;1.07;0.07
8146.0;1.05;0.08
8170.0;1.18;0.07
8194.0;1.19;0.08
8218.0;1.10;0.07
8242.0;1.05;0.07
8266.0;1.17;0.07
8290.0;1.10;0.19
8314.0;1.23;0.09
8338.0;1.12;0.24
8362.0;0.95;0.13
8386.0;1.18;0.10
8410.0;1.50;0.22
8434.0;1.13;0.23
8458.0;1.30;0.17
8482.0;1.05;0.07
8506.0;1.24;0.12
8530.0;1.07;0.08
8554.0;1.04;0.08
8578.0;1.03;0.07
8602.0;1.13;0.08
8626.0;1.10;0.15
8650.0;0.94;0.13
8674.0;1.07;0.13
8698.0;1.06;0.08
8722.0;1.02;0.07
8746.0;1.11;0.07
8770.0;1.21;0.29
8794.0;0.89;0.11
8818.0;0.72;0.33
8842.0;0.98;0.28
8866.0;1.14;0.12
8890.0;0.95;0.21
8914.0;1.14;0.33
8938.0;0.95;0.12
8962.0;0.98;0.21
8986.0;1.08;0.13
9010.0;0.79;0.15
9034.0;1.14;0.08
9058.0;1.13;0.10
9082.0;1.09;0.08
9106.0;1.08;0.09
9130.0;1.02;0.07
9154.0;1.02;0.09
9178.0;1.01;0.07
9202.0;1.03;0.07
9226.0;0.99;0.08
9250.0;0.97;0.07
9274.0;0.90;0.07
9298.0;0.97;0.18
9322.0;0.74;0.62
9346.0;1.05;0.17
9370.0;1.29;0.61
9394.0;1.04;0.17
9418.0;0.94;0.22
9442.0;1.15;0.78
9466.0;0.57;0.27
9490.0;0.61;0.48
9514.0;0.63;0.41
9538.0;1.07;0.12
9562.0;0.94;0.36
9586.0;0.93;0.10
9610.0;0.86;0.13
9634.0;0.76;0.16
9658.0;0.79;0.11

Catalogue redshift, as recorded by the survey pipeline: 0.20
